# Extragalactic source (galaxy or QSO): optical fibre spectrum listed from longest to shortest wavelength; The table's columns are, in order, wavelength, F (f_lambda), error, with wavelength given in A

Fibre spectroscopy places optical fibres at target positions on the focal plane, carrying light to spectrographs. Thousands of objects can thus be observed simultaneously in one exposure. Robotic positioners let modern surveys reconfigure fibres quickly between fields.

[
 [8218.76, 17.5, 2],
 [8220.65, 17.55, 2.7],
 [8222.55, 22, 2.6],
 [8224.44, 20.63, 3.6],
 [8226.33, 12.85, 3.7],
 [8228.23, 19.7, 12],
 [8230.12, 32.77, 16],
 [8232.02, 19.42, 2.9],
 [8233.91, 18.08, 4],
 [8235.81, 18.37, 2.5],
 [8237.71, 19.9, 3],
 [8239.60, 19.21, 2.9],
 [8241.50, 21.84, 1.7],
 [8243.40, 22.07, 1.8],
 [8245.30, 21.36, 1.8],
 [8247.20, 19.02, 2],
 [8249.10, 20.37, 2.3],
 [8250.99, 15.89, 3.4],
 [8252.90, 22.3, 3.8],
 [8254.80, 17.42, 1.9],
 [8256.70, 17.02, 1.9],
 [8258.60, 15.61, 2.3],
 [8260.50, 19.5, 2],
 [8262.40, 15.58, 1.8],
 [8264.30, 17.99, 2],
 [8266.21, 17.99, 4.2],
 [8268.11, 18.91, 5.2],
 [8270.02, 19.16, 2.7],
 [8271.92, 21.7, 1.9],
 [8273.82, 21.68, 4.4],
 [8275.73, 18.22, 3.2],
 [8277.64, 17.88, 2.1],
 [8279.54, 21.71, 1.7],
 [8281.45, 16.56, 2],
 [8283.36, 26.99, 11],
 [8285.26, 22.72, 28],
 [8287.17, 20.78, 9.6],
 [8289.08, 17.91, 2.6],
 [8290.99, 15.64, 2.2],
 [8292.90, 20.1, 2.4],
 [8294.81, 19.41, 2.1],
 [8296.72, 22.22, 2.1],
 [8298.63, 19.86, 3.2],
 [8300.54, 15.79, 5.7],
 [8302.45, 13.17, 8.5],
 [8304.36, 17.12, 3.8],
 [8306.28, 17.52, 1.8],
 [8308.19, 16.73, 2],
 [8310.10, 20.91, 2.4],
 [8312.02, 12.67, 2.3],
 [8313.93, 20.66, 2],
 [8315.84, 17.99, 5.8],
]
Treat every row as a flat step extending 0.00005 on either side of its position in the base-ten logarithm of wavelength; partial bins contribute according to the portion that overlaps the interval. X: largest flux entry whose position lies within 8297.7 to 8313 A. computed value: 20.91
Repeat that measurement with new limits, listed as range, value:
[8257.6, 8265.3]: 19.5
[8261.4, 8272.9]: 21.7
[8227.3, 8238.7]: 32.77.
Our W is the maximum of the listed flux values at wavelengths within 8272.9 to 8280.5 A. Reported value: 21.71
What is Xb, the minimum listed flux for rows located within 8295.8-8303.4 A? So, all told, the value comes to 13.17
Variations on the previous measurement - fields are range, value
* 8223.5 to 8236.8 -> 12.85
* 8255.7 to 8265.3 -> 15.58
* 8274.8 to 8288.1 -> 16.56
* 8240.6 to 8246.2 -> 21.36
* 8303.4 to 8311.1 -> 16.73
